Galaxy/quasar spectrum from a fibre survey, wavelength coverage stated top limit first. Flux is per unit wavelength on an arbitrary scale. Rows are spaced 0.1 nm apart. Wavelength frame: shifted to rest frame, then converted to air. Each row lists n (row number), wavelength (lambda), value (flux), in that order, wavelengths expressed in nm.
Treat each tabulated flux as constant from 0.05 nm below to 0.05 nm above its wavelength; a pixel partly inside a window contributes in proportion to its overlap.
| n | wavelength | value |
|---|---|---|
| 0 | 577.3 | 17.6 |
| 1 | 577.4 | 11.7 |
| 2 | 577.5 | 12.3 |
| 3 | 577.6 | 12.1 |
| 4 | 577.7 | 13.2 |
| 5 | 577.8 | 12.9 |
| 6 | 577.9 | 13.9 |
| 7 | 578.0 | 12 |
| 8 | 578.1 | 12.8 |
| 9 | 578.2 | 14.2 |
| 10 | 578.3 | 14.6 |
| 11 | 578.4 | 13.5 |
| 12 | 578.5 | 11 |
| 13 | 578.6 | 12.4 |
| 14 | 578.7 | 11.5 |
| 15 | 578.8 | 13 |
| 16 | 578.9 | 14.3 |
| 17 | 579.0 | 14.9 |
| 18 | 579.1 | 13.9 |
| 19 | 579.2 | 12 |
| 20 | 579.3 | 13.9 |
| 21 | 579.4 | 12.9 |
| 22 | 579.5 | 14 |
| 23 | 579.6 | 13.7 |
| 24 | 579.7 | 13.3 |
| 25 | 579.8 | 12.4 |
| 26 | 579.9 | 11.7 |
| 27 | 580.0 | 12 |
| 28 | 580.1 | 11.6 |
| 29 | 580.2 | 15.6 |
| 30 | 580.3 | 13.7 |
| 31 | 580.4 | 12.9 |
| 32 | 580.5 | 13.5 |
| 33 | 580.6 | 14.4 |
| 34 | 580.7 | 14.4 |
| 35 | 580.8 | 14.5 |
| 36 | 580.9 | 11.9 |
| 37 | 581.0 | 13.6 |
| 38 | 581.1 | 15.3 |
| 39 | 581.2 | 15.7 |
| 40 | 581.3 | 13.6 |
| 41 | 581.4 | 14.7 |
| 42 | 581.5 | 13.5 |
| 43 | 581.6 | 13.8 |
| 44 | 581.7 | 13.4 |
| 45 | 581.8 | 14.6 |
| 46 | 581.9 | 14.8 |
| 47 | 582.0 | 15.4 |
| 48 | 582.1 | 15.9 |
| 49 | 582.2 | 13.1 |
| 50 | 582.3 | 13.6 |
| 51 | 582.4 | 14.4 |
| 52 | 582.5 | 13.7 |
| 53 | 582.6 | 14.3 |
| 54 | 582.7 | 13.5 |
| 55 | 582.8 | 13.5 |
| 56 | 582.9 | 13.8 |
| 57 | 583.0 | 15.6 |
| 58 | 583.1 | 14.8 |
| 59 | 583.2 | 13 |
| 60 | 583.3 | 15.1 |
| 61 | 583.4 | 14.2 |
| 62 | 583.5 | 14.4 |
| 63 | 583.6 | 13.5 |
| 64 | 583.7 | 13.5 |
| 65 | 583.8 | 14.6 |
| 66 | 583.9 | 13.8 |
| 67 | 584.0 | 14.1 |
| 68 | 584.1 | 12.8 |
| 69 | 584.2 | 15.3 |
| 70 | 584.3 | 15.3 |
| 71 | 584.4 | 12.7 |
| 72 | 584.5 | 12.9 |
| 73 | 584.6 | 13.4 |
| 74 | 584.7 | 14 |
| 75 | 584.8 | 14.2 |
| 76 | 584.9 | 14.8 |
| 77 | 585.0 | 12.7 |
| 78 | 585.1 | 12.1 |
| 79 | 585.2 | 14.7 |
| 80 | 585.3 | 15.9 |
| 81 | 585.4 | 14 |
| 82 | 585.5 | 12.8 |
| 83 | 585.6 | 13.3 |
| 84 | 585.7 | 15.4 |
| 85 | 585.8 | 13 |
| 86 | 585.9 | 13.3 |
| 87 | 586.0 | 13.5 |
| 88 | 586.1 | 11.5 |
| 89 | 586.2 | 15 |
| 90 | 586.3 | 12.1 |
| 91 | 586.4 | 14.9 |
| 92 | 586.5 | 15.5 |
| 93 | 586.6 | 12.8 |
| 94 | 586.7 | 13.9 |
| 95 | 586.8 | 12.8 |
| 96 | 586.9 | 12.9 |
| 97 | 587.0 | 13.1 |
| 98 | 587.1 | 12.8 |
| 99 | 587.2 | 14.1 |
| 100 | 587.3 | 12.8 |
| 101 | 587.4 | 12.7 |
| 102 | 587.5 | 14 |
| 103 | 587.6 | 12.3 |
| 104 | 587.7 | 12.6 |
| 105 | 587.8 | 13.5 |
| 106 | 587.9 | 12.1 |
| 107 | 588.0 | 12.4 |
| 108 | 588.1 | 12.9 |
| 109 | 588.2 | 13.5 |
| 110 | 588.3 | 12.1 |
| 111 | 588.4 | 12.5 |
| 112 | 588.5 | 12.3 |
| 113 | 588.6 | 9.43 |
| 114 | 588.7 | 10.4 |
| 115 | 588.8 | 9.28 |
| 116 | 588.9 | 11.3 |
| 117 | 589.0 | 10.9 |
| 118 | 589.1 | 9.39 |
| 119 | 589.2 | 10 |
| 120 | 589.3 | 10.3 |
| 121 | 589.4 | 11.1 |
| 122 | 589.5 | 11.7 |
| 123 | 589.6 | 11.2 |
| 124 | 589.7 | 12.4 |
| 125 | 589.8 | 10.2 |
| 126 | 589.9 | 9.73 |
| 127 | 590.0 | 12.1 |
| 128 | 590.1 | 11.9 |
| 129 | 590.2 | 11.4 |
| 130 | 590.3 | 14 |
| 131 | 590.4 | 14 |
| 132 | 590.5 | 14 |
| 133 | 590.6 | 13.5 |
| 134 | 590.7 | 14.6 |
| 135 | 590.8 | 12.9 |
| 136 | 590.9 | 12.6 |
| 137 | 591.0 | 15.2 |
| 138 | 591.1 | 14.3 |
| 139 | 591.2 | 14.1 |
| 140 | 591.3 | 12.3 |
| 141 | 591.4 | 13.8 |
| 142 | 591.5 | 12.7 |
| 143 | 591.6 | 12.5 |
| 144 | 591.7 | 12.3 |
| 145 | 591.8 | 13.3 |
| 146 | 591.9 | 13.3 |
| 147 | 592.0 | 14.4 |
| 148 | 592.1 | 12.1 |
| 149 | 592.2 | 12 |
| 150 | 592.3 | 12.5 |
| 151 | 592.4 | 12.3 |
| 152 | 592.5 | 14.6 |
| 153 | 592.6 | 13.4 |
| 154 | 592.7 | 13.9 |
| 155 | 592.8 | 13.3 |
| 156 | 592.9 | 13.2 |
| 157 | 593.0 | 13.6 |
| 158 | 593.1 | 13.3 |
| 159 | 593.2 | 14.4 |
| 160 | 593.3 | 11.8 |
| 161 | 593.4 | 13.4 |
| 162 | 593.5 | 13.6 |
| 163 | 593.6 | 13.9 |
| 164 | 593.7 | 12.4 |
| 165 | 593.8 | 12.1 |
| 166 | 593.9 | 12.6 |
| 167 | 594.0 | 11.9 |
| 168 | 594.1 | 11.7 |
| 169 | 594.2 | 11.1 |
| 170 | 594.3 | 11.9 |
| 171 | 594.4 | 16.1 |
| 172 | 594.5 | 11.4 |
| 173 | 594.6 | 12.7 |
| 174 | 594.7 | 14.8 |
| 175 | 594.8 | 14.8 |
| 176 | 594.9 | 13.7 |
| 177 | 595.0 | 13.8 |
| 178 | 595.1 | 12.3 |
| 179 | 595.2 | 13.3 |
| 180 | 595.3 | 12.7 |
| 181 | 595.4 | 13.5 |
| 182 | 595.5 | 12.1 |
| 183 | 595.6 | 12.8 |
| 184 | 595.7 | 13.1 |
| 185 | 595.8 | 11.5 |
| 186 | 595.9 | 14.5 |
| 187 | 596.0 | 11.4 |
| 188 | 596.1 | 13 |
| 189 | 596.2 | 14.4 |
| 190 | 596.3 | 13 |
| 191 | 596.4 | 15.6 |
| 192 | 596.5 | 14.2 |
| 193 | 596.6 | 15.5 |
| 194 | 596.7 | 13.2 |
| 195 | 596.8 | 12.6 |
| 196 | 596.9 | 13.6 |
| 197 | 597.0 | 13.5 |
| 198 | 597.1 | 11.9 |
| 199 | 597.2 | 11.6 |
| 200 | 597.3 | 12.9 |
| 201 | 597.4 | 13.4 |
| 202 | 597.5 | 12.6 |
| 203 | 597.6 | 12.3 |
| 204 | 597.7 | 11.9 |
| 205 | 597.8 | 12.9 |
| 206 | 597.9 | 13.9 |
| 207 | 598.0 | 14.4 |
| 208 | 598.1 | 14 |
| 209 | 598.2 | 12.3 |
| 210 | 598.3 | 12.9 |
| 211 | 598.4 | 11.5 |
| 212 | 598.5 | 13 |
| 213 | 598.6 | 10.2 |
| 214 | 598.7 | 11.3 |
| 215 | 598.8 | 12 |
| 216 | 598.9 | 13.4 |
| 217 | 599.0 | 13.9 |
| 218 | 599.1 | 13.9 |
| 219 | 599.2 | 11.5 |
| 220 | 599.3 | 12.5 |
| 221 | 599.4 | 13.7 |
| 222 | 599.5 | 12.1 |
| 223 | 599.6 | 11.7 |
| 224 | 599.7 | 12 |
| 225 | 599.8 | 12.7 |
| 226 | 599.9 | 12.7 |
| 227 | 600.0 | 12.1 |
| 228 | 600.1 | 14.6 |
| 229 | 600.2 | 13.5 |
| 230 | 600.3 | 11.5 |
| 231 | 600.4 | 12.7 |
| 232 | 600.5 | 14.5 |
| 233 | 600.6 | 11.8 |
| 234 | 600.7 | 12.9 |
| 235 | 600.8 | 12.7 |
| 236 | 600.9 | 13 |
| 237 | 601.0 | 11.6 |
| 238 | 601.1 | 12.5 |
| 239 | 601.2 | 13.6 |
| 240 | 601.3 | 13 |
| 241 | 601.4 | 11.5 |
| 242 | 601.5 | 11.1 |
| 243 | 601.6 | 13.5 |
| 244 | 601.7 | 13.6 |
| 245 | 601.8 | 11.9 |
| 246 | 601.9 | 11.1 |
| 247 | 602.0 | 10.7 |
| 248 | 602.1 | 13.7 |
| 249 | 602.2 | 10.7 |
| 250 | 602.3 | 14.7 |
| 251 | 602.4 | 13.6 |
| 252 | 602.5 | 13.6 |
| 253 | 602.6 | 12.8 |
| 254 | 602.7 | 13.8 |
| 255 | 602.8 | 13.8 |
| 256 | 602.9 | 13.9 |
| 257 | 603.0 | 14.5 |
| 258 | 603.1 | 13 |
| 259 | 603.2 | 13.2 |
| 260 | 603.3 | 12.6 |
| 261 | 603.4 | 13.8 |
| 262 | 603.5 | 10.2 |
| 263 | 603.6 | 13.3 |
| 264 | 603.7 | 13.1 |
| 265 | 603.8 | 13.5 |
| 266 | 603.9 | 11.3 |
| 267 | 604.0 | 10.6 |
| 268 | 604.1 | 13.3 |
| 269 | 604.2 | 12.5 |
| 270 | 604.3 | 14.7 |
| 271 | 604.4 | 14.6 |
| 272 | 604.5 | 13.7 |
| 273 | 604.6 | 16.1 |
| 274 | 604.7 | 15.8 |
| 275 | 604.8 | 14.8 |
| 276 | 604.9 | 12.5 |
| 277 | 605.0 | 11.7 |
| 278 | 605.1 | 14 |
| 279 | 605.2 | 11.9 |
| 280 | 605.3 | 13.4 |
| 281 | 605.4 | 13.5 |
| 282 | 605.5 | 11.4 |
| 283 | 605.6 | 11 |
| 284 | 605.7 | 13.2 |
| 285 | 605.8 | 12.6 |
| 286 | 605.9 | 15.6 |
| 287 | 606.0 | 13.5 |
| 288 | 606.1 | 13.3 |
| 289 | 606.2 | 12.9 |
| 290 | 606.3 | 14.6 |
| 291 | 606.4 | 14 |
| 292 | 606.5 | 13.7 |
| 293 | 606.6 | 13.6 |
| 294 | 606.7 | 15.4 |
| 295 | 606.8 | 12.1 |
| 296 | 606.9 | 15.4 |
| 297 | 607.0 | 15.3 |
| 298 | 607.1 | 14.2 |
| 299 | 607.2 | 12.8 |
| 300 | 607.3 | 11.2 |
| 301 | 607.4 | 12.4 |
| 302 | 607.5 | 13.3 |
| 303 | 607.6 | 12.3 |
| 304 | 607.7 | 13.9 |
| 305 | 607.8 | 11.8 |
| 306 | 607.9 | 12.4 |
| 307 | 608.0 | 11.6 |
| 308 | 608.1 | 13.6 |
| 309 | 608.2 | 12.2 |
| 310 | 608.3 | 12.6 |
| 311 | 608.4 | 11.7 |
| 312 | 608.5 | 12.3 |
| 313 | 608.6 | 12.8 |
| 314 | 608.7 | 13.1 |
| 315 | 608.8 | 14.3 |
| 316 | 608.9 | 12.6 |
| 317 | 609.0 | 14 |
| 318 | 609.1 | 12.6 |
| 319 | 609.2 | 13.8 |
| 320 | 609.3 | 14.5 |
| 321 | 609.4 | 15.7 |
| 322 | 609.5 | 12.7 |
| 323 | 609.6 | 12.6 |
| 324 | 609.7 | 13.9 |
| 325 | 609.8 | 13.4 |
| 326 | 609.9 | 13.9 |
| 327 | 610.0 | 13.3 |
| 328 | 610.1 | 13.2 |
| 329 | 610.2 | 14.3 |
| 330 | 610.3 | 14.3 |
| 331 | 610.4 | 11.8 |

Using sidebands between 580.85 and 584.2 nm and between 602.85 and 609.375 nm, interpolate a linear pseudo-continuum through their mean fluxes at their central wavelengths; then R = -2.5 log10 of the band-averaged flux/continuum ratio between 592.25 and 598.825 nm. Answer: 0.050 mag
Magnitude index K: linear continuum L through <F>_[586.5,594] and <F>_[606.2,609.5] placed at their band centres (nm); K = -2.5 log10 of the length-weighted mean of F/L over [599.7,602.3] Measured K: 0.04 mag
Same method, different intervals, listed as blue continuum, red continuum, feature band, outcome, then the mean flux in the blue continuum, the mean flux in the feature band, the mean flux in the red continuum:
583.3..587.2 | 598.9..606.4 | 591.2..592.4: 0.049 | 13.7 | 12.9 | 13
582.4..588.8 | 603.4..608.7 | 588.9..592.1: 0.079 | 13.4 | 12.4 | 13.1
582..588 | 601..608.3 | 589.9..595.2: 0.030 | 13.7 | 13.1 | 13.1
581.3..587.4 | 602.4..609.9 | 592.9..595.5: 0.044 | 13.9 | 13.1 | 13.3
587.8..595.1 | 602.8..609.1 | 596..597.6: -0.040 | 12.6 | 13.3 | 13.2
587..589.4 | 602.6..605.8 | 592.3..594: -0.075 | 11.9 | 13.2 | 13.2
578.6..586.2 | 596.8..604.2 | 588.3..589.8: 0.225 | 13.8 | 10.9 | 12.7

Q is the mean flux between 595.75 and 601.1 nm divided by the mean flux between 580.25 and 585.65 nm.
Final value 0.9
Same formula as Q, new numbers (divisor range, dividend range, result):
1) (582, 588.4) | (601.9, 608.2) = 0.97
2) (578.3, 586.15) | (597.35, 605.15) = 0.94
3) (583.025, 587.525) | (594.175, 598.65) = 0.95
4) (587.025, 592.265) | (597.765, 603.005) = 1.03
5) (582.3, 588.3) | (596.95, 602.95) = 0.93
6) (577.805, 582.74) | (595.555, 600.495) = 0.95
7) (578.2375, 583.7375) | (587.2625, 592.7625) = 0.90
